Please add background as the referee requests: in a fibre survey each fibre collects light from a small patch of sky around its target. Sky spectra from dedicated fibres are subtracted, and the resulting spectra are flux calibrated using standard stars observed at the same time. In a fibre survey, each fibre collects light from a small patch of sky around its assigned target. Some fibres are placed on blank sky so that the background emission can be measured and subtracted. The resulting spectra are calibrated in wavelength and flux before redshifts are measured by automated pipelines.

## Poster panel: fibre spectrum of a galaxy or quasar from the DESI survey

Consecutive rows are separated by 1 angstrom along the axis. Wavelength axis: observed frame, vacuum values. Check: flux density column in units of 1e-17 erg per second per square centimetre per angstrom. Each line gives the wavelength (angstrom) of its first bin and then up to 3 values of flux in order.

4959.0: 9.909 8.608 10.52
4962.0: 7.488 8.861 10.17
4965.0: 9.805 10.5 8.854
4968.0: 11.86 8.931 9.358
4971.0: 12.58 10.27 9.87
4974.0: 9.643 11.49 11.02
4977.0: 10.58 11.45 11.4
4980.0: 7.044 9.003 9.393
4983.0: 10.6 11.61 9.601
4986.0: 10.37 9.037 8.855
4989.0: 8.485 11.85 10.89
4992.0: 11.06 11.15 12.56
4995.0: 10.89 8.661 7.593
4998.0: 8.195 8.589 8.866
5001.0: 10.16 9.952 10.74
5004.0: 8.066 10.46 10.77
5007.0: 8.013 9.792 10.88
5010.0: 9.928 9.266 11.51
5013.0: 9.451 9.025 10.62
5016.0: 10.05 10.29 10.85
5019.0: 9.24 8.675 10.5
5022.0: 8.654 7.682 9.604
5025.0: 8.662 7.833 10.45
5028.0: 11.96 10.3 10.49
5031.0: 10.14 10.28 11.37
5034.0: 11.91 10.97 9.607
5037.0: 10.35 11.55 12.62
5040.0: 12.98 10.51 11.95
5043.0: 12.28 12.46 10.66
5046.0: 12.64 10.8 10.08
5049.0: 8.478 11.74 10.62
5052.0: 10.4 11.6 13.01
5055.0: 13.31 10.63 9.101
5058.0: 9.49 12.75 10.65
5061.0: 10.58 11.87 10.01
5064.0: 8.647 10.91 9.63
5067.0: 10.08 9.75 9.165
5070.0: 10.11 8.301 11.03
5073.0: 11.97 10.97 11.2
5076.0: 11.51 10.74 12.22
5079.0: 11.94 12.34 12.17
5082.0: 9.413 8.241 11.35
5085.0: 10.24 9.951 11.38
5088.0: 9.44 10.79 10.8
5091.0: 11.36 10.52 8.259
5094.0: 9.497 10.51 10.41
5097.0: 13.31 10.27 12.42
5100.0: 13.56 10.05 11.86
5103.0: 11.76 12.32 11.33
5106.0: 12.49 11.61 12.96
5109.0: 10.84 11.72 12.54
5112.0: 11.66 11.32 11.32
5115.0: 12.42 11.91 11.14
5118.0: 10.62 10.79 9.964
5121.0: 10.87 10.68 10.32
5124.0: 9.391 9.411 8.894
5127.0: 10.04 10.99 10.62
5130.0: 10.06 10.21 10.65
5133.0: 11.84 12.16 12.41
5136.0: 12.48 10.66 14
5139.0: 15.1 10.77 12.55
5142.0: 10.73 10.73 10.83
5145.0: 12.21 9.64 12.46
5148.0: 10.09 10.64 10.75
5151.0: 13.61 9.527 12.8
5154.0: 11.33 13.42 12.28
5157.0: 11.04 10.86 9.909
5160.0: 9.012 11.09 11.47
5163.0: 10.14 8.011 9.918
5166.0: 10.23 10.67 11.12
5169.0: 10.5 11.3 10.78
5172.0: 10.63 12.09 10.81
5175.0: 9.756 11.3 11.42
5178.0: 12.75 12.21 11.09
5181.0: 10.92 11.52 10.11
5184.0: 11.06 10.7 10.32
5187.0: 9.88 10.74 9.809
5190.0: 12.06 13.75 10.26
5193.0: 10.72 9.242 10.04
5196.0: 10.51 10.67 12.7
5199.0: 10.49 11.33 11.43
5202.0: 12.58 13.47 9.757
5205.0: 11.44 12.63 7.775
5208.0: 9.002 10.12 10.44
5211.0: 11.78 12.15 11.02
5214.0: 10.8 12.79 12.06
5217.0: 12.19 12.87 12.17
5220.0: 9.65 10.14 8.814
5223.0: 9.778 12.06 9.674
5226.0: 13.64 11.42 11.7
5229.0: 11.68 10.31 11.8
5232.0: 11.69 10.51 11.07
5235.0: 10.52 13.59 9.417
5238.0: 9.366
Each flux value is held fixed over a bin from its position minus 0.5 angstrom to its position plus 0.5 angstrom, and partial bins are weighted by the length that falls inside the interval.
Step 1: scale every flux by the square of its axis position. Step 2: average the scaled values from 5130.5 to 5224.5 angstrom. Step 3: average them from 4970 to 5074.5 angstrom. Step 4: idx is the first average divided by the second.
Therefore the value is 1.14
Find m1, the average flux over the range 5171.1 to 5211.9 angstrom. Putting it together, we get 11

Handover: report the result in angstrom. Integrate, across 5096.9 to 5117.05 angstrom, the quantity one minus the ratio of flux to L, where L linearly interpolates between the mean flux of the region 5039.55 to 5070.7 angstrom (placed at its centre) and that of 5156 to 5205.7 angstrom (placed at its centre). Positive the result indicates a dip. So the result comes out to -1.8 angstrom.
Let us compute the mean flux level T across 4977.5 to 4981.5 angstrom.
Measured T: 9.72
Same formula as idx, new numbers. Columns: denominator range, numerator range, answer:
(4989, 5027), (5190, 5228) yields 1.24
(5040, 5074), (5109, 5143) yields 1.07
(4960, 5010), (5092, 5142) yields 1.19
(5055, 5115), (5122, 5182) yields 1.04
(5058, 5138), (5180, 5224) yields 1.05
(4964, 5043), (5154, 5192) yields 1.15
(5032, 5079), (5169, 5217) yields 1.07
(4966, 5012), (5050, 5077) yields 1.10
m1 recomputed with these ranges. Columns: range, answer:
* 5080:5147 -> 11.1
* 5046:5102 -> 10.7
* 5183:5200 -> 10.8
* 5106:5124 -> 11.3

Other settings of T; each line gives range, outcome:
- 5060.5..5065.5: 10.4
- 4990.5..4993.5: 11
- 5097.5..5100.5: 12.1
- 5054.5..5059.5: 11.1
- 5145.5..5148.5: 10.7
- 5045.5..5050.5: 10.7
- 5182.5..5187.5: 10.4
